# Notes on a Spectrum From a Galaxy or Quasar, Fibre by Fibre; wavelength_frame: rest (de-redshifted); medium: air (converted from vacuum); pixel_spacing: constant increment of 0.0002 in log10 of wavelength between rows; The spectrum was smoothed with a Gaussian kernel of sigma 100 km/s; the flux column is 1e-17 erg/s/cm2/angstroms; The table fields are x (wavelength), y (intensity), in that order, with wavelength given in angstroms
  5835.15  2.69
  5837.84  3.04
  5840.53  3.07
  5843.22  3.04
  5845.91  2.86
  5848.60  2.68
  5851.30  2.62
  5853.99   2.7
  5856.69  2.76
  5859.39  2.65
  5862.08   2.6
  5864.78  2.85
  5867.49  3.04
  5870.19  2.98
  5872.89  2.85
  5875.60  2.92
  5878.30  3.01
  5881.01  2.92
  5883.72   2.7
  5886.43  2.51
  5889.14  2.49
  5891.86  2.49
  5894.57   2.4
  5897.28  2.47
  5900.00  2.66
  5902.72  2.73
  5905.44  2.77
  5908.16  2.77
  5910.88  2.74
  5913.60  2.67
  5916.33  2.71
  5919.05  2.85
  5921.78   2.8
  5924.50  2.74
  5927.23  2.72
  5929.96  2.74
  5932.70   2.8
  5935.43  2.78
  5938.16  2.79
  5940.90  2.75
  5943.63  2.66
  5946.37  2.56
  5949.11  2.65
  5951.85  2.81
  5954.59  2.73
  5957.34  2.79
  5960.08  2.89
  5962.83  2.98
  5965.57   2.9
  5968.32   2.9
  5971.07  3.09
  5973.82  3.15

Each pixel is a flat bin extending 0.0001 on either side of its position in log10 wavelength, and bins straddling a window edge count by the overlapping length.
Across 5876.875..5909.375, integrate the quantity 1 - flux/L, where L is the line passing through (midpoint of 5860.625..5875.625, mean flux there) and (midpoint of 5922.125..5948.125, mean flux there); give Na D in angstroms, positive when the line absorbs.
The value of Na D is 1.80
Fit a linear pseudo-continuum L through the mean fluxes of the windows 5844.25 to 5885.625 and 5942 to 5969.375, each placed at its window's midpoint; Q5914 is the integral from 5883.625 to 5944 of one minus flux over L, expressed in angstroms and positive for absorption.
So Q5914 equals 2.4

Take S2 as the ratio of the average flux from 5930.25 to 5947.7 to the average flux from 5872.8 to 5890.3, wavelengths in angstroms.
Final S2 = 1.0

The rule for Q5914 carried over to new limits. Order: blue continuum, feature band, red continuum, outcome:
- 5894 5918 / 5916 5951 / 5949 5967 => 0.2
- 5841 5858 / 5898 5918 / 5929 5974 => 0.6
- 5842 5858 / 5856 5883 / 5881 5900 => -1.9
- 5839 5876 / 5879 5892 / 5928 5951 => 0.6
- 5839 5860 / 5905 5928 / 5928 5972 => 0.4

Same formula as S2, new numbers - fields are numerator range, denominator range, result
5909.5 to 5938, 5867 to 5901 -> 1.01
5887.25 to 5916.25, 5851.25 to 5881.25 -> 0.93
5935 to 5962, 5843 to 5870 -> 0.99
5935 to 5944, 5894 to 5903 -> 1.08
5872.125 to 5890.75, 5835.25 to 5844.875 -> 0.92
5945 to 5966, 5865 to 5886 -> 0.96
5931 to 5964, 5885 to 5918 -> 1.05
